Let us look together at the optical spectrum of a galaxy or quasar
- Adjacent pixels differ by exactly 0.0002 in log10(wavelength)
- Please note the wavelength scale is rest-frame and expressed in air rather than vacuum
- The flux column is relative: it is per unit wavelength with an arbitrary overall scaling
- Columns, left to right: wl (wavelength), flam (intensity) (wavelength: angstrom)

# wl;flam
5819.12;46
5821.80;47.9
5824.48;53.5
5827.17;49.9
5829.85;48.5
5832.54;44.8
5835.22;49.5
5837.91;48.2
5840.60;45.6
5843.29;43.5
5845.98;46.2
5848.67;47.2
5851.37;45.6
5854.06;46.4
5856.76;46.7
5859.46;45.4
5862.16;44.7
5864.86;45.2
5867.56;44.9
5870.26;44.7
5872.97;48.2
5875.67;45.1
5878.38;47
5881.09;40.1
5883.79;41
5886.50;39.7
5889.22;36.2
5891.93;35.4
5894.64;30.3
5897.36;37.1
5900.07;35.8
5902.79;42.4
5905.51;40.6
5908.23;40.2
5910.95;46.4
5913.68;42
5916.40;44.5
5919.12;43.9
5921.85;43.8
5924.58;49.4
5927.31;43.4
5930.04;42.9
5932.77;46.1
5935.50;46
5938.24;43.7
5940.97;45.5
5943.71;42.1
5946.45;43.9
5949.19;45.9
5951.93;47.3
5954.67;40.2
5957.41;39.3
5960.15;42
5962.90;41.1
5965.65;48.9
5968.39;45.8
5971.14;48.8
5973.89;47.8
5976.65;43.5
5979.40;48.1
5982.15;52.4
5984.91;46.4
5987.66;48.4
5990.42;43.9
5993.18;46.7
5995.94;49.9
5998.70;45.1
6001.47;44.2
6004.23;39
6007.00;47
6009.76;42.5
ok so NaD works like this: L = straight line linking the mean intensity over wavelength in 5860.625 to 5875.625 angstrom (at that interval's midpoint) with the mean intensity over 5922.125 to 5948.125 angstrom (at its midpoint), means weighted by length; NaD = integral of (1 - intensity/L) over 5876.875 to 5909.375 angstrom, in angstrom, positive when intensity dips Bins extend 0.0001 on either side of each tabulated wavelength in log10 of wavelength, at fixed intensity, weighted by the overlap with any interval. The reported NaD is 4.6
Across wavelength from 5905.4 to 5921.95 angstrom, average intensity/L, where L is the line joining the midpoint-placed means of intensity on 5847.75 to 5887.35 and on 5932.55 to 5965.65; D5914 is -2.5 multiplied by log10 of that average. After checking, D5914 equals 0.03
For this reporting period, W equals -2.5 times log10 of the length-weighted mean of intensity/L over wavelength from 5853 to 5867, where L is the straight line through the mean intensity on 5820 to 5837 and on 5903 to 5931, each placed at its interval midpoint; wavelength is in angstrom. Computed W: 0.03 mag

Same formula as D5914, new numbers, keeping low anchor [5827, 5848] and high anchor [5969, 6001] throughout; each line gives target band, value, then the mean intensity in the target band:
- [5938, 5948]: 0.08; 43.8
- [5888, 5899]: 0.33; 34.8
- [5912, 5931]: 0.07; 44.3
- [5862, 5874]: 0.03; 45.5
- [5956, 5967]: 0.11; 42.8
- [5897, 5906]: 0.20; 39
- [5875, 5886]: 0.10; 42.9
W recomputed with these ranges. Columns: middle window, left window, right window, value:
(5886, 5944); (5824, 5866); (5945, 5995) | 0.11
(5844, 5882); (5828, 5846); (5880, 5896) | -0.09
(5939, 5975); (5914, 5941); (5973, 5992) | 0.04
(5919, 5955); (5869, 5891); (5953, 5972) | -0.03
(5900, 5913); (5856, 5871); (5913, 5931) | 0.08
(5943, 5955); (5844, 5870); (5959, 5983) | 0.05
